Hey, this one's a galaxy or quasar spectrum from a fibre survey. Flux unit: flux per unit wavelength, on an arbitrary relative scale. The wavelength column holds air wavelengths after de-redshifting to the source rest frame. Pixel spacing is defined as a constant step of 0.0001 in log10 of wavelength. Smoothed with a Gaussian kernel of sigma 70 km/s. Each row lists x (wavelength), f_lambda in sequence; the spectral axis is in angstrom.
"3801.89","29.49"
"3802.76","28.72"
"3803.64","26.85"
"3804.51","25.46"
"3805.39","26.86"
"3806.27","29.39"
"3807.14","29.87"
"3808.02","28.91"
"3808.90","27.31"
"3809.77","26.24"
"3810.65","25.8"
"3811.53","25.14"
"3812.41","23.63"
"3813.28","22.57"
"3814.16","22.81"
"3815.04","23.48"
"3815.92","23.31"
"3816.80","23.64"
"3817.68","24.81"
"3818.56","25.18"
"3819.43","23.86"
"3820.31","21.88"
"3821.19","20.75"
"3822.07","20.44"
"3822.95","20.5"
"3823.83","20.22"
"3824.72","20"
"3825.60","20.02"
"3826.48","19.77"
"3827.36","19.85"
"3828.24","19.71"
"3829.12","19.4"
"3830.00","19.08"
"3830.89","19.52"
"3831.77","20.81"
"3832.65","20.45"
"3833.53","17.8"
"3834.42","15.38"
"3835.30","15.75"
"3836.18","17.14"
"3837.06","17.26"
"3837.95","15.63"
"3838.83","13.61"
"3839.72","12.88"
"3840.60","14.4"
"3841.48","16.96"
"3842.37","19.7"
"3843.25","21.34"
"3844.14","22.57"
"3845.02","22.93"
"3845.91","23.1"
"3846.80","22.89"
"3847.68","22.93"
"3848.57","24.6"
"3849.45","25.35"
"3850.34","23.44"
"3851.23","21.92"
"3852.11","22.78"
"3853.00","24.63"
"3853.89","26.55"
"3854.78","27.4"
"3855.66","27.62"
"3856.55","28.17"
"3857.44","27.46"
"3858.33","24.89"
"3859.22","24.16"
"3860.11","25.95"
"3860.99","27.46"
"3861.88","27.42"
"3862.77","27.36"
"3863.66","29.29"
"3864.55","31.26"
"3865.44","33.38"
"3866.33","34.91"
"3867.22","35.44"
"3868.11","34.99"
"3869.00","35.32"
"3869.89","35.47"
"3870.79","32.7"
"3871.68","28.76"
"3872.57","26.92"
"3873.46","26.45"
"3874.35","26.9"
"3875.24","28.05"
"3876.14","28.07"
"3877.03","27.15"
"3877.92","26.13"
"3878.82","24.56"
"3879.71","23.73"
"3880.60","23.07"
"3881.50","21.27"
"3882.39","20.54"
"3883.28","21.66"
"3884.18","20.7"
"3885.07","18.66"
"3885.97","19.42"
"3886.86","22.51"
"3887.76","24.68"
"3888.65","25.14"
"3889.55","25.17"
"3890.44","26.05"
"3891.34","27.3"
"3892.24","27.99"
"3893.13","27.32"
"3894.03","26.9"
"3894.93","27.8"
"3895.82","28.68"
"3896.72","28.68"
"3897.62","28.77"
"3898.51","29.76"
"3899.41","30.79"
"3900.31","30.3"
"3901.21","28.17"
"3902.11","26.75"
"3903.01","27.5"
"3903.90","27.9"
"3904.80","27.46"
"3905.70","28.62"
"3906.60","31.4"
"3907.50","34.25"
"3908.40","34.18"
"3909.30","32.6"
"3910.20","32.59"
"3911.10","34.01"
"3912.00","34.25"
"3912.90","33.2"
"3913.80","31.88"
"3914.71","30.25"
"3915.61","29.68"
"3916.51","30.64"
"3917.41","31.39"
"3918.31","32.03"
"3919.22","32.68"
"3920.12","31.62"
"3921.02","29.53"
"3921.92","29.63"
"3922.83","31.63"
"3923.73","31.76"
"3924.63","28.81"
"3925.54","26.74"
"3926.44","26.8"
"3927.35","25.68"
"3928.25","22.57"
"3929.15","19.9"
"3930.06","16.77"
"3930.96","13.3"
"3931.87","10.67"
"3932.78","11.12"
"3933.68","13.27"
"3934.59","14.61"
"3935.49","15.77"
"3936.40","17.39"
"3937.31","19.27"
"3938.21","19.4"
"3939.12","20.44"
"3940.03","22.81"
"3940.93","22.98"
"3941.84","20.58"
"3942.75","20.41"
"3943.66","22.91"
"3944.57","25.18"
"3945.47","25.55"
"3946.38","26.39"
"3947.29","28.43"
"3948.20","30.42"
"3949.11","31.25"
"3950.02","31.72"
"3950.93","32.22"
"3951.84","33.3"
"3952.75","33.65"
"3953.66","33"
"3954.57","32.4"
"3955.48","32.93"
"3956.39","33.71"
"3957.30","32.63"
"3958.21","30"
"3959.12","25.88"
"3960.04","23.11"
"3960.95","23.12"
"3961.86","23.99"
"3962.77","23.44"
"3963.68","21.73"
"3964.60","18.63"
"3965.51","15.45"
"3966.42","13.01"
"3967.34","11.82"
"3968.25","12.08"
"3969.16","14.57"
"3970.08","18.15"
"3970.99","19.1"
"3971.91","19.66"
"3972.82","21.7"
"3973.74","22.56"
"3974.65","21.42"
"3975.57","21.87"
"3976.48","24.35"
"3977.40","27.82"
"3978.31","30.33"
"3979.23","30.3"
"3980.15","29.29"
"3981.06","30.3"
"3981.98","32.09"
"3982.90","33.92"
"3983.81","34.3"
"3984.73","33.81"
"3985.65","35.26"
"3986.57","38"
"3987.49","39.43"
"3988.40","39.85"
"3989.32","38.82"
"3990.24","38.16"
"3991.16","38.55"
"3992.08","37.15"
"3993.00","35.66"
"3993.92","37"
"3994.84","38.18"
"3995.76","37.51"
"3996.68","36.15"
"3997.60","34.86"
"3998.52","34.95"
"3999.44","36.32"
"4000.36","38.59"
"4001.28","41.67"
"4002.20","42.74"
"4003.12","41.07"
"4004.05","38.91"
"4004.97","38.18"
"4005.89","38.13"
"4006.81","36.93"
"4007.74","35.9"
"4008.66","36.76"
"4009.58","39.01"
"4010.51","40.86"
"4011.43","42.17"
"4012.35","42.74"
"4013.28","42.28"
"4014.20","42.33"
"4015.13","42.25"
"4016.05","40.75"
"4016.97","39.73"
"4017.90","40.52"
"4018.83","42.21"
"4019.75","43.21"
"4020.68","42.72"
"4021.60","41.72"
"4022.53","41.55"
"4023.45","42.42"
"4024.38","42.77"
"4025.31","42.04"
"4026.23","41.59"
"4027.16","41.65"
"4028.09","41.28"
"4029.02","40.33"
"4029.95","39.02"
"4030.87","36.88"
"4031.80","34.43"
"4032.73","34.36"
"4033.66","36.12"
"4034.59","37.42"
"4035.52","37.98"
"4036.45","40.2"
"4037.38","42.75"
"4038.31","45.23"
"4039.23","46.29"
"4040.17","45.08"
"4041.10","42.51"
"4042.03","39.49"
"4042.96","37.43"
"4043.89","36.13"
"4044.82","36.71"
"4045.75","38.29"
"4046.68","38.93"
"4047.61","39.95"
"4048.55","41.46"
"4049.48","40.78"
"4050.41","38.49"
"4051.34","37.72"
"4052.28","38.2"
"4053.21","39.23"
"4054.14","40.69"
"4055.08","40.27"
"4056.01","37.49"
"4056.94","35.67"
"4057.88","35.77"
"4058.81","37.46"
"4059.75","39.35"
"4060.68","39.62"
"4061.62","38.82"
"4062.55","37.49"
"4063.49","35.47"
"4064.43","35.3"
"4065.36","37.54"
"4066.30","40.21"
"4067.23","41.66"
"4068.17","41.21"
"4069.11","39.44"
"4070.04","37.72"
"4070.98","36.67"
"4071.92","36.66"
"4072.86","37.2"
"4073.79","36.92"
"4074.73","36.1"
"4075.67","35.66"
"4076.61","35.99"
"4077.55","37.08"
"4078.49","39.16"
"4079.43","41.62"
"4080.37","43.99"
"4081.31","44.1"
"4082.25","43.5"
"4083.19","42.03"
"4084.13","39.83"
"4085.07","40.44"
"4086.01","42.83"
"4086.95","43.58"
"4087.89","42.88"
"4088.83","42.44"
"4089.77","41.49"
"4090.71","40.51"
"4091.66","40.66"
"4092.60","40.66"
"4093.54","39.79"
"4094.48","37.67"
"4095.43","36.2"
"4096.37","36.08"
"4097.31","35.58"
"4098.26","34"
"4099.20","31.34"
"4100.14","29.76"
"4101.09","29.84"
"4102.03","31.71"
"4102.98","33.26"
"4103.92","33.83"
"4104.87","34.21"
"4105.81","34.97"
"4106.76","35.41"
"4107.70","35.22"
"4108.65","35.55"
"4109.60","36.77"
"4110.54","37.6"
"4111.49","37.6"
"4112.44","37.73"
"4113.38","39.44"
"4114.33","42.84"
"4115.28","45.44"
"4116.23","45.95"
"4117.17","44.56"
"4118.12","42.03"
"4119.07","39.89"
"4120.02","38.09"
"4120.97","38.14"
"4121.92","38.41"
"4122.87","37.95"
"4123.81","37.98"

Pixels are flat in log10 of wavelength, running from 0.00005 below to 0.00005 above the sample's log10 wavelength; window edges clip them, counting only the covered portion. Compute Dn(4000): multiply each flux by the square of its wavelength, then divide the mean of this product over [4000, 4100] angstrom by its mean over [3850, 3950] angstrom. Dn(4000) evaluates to 1.61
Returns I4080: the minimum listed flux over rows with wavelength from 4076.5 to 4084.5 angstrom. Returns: 35.99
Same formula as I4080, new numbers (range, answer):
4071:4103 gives 29.76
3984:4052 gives 33.81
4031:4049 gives 34.36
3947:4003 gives 11.82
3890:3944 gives 10.67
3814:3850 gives 12.88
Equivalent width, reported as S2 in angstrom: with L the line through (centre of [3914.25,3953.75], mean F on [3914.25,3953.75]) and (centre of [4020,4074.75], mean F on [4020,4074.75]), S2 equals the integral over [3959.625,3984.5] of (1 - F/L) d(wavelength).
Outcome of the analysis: 5.8 angstrom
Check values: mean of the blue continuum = 25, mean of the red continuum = 39.3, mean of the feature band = 23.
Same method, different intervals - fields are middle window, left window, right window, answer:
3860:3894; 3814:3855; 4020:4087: -3.9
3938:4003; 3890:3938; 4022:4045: 8.8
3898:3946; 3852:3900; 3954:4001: 3.3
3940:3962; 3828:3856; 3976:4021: 2.8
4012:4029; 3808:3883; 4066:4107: -3.8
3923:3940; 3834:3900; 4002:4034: 6.2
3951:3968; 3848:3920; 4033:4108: 3.5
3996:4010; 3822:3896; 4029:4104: -1.6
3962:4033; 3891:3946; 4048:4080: -2.3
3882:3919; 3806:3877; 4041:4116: -0.8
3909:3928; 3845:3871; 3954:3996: -1.9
